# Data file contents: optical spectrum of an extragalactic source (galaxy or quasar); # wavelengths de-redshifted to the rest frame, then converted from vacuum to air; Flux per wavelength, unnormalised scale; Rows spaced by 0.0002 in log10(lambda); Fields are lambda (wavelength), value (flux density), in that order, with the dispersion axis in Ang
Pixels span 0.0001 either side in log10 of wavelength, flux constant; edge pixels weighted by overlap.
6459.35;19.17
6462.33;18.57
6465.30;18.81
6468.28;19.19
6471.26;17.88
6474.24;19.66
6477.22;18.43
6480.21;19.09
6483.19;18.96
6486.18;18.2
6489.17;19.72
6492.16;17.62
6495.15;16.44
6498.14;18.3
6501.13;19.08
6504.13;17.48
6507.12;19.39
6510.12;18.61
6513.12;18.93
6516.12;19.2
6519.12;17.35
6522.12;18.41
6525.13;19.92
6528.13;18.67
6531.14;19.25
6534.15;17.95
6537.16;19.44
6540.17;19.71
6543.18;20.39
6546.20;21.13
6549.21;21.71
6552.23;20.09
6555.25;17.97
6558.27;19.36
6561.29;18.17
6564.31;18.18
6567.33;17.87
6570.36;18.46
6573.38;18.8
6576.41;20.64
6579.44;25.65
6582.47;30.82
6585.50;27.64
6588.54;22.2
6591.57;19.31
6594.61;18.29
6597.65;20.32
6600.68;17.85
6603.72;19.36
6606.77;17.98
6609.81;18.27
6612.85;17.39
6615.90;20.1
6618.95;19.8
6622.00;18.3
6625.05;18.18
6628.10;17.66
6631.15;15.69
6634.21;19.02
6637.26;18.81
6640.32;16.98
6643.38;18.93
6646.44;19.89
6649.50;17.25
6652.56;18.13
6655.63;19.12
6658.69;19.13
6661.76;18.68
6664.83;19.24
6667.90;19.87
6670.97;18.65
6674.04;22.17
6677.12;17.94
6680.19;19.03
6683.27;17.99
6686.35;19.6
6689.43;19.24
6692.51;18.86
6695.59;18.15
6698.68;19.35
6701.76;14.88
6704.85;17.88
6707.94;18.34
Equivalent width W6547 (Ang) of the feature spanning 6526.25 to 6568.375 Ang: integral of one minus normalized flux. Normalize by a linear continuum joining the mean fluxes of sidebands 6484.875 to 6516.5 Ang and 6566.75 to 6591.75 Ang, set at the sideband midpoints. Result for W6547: 3.3 Ang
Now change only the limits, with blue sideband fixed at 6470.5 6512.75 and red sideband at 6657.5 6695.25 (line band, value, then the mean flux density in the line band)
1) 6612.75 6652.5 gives 1.42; 18.3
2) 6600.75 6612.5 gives 0.36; 18.3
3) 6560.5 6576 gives 0.26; 18.5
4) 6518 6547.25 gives -0.88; 19.2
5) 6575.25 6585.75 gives -4.11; 26.2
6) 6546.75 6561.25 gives -0.76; 19.7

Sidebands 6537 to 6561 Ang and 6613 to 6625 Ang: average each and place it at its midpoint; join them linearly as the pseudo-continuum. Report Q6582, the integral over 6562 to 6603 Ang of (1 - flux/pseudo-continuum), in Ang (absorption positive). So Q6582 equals -3.5 Ang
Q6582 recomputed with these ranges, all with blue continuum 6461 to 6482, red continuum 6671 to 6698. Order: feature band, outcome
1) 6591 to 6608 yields 0.13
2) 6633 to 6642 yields 0.37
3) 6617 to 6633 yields 0.85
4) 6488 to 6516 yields 0.64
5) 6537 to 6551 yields -1.23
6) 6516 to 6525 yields 0.21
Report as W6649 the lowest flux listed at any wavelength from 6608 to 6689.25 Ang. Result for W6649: 15.69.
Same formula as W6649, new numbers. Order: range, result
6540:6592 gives 17.87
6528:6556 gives 17.95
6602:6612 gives 17.98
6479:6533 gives 16.44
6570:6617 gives 17.39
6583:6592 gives 19.31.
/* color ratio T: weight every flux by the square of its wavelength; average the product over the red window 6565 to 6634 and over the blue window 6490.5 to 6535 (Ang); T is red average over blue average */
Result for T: 1.11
